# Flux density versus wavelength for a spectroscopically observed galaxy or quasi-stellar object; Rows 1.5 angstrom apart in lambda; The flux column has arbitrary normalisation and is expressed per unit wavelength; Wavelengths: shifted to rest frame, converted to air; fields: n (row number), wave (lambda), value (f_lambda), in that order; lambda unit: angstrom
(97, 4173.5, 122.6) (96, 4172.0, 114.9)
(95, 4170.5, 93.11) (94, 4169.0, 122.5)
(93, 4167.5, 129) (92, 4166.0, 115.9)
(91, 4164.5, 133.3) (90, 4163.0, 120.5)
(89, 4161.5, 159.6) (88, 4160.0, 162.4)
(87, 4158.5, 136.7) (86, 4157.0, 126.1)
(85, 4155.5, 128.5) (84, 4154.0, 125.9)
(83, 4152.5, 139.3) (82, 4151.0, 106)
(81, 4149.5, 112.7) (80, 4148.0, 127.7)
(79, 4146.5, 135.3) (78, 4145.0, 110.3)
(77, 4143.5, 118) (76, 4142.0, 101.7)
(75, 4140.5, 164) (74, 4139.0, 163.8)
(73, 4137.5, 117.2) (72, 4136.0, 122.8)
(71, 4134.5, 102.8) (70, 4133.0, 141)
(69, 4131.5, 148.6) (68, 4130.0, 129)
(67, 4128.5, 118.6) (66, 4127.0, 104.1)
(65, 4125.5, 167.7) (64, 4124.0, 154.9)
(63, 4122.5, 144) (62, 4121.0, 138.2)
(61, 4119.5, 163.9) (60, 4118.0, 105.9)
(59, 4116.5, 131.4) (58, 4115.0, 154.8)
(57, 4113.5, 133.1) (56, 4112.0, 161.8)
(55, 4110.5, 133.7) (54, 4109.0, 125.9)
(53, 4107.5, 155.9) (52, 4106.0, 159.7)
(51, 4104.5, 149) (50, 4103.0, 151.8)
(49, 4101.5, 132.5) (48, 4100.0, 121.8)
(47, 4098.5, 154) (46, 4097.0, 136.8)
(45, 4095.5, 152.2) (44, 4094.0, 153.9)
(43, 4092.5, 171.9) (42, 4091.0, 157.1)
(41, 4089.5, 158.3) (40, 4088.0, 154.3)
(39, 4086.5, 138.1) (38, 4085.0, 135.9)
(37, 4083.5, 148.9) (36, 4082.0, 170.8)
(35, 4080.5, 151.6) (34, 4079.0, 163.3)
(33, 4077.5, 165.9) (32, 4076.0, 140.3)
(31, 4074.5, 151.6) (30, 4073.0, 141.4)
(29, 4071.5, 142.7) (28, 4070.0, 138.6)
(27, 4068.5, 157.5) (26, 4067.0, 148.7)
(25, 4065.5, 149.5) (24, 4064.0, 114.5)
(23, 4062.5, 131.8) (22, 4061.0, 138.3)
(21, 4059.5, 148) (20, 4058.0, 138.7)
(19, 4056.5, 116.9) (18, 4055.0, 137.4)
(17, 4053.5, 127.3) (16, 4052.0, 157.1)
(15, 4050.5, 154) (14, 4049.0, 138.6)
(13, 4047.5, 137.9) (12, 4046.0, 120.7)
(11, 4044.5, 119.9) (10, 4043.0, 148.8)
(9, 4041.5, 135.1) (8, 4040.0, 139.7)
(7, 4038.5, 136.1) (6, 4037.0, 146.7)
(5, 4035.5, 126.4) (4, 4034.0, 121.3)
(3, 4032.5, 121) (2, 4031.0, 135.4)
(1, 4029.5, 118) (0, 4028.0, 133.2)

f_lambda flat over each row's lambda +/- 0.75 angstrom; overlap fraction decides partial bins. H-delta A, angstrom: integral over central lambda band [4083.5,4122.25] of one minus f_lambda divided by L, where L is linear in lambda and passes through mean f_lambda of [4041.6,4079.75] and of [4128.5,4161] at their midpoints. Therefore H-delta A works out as -2.9 angstrom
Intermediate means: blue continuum 141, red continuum 129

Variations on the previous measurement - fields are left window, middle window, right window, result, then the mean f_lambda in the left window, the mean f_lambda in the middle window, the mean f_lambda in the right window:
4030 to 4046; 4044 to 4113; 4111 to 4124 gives -3.7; 132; 145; 142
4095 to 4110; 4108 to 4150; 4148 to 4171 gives 0.9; 144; 134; 128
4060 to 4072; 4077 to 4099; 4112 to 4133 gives -2.2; 140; 154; 139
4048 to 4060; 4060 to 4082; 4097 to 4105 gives -1.0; 140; 146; 141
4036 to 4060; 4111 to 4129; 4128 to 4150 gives -1.4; 137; 140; 128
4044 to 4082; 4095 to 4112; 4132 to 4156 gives -1.2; 142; 144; 126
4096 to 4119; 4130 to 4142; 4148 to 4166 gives 0.1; 141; 134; 131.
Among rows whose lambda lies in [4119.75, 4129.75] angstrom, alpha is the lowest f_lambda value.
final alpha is 104.1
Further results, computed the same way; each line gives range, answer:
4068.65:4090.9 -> 135.9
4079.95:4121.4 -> 105.9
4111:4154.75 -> 101.7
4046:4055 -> 120.7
